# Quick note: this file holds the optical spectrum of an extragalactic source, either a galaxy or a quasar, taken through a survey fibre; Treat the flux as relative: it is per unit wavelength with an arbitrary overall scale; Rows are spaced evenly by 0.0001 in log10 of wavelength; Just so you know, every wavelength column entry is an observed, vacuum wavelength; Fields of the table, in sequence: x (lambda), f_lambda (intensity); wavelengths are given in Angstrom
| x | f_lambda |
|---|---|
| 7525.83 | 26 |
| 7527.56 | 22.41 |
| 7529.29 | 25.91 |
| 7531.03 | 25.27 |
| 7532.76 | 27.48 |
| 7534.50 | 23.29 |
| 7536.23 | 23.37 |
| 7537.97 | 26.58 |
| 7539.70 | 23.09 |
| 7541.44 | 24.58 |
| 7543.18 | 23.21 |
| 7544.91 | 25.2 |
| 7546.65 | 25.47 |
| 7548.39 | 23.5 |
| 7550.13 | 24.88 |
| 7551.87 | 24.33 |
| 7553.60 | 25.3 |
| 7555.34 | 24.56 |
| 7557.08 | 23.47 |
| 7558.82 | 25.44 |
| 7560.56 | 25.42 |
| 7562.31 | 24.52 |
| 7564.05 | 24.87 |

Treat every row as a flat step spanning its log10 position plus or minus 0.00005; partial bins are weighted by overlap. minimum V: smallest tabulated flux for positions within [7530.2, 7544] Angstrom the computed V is 23.09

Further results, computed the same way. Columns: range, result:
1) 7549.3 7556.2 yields 24.33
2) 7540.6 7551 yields 23.21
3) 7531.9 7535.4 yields 23.29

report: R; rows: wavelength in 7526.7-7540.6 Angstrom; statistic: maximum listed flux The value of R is 27.48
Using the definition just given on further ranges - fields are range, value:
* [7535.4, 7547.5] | 26.58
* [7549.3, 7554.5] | 25.3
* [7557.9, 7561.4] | 25.44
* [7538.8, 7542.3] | 24.58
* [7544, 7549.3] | 25.47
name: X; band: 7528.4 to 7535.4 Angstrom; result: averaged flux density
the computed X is 25.5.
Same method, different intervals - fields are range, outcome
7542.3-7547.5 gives 24.6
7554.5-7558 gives 24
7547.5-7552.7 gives 24.2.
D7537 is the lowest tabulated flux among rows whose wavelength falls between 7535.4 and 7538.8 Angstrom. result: 23.37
